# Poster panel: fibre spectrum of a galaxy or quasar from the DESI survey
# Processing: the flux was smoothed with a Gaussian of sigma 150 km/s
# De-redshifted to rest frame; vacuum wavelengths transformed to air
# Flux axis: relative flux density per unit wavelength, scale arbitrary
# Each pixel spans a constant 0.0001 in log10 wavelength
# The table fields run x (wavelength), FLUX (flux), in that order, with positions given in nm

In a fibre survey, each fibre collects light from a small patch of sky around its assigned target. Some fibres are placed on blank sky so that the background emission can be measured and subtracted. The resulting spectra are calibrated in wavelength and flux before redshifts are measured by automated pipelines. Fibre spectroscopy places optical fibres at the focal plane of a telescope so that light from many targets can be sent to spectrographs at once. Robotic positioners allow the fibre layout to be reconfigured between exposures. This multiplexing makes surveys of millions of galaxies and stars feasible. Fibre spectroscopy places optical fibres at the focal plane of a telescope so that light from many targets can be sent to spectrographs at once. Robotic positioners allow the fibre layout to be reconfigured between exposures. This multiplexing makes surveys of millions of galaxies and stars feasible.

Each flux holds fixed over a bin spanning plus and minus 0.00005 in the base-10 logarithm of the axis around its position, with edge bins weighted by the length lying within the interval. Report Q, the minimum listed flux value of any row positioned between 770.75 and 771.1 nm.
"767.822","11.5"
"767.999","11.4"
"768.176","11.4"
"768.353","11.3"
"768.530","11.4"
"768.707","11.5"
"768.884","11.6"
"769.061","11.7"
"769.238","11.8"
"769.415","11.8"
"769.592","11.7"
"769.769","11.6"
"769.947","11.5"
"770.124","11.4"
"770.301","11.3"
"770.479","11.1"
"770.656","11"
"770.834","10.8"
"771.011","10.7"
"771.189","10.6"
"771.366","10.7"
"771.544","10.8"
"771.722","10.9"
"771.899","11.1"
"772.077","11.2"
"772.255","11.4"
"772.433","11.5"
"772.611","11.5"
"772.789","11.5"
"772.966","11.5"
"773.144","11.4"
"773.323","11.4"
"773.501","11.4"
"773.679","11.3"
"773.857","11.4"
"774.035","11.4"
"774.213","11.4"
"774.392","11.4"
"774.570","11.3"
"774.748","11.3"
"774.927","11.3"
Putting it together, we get 10.7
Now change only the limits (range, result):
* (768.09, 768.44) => 11.3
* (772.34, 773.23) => 11.4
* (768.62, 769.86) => 11.5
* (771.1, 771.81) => 10.6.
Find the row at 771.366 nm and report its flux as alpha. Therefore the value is 10.7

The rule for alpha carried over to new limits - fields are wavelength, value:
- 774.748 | 11.3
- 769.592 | 11.7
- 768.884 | 11.6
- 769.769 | 11.6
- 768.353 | 11.3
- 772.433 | 11.5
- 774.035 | 11.4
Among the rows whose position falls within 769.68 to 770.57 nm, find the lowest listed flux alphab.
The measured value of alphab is 11.1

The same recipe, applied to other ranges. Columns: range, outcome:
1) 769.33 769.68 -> 11.7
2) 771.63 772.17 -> 10.9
